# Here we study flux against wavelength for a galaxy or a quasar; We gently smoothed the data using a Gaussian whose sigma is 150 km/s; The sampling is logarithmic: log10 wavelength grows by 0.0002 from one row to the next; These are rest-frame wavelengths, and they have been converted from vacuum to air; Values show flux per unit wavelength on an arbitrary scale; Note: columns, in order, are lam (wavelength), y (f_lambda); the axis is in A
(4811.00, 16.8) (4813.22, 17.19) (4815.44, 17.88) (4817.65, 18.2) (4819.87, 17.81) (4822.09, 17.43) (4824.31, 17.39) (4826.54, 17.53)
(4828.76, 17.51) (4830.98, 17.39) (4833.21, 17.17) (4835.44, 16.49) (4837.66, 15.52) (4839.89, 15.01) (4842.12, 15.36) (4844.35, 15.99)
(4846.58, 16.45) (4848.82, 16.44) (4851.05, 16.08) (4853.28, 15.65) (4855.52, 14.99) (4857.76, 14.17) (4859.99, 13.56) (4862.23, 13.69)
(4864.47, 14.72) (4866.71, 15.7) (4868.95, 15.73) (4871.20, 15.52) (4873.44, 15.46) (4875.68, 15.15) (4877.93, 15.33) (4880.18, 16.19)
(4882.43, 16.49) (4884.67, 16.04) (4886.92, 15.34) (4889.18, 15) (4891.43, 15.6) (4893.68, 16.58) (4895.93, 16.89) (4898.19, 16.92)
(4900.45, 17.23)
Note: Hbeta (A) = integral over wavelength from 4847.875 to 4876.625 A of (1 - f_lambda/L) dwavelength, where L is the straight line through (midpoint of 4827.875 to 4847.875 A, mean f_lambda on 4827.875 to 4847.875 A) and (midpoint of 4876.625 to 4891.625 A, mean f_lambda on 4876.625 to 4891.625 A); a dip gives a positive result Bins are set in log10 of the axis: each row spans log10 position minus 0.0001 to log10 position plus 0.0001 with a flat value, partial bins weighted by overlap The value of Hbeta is 1.5 A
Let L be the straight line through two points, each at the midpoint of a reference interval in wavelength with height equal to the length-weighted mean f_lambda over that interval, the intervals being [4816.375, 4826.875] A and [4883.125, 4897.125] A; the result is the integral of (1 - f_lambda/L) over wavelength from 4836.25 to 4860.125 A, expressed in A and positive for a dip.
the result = 2.16 A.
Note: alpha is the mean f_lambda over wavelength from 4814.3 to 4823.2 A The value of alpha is 17.8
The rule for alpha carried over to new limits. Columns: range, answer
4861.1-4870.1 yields 14.9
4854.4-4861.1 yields 14.2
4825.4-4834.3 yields 17.4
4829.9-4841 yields 16.3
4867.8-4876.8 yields 15.5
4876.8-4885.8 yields 16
